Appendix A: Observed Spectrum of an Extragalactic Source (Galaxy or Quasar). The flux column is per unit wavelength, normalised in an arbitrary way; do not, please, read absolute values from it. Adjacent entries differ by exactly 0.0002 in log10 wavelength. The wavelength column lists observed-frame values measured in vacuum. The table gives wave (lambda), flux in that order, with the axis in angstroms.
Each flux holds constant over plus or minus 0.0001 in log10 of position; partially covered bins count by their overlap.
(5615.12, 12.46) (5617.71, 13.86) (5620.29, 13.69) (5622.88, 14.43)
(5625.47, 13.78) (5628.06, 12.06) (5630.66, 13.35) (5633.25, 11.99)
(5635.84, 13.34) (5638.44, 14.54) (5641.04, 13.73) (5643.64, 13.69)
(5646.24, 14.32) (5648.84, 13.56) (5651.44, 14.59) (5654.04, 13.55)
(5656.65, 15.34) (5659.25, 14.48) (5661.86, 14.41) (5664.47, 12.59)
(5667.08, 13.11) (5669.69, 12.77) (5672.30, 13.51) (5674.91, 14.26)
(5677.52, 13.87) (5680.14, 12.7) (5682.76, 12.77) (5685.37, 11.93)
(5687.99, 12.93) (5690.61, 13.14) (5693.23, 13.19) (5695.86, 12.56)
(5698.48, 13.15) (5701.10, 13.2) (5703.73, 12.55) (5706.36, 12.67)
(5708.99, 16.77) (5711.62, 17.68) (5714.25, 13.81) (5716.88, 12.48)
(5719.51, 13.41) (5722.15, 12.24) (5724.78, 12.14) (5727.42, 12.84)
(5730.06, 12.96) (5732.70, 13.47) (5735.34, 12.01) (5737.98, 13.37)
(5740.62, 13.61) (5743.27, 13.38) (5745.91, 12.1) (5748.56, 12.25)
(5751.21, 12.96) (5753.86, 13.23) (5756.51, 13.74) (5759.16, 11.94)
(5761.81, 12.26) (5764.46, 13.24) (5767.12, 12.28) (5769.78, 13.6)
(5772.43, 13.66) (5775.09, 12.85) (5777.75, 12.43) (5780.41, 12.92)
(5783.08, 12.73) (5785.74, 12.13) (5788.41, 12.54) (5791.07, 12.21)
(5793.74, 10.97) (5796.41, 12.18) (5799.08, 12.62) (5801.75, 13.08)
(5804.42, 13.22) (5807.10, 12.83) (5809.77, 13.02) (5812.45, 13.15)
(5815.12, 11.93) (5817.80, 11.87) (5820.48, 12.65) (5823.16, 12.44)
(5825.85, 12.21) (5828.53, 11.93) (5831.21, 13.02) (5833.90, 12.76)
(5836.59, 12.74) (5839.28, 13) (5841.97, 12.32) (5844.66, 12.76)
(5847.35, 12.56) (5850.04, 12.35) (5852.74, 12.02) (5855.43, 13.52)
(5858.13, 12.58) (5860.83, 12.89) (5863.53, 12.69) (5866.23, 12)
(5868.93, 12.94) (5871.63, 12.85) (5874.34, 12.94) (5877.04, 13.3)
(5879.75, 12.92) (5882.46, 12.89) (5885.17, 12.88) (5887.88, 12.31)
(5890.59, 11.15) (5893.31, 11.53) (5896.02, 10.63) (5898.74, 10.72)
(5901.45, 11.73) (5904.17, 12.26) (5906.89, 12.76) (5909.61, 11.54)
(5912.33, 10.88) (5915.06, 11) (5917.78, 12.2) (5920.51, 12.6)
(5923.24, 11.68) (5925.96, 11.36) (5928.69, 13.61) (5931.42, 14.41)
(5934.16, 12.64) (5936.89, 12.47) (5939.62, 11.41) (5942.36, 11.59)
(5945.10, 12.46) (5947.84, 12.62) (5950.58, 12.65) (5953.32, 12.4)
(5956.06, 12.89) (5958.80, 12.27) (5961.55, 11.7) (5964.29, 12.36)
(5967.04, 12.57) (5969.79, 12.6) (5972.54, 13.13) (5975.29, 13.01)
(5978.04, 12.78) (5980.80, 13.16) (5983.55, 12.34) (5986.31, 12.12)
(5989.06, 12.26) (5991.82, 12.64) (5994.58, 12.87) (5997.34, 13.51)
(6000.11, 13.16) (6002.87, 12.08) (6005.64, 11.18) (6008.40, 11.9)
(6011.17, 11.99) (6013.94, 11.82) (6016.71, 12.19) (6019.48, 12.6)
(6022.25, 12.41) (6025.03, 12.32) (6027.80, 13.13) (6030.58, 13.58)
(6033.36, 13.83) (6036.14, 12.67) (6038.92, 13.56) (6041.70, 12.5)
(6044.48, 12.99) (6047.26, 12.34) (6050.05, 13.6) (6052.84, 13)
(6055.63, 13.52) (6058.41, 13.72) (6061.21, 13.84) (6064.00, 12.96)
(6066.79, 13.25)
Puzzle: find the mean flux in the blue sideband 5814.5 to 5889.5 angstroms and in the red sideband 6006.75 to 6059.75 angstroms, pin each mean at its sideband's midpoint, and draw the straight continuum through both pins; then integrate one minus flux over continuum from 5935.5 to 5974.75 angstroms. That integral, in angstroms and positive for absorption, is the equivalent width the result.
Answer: 1.1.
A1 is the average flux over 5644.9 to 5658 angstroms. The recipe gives 14.3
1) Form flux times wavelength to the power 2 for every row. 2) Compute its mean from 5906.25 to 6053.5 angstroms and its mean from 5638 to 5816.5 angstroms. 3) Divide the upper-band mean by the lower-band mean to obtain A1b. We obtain 1.04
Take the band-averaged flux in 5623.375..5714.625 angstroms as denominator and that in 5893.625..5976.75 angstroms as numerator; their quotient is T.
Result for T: 0.90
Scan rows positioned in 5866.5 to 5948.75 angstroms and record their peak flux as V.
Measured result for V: 14.41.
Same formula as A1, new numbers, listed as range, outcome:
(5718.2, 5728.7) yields 12.7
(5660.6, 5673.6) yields 13.3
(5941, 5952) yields 12.3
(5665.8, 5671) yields 12.9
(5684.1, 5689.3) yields 12.4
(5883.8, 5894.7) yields 12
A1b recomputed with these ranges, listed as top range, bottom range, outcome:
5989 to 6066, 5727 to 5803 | 1.10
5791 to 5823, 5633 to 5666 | 0.95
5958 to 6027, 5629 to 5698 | 1.04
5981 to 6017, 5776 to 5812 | 1.05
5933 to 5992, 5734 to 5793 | 1.04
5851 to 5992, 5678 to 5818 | 1.01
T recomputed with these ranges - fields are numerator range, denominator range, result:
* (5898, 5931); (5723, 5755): 0.93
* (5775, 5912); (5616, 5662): 0.90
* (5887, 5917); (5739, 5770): 0.89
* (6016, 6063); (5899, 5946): 1.08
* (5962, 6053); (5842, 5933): 1.03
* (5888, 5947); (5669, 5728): 0.90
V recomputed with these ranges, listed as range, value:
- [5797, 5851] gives 13.22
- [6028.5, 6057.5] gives 13.83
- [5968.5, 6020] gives 13.51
